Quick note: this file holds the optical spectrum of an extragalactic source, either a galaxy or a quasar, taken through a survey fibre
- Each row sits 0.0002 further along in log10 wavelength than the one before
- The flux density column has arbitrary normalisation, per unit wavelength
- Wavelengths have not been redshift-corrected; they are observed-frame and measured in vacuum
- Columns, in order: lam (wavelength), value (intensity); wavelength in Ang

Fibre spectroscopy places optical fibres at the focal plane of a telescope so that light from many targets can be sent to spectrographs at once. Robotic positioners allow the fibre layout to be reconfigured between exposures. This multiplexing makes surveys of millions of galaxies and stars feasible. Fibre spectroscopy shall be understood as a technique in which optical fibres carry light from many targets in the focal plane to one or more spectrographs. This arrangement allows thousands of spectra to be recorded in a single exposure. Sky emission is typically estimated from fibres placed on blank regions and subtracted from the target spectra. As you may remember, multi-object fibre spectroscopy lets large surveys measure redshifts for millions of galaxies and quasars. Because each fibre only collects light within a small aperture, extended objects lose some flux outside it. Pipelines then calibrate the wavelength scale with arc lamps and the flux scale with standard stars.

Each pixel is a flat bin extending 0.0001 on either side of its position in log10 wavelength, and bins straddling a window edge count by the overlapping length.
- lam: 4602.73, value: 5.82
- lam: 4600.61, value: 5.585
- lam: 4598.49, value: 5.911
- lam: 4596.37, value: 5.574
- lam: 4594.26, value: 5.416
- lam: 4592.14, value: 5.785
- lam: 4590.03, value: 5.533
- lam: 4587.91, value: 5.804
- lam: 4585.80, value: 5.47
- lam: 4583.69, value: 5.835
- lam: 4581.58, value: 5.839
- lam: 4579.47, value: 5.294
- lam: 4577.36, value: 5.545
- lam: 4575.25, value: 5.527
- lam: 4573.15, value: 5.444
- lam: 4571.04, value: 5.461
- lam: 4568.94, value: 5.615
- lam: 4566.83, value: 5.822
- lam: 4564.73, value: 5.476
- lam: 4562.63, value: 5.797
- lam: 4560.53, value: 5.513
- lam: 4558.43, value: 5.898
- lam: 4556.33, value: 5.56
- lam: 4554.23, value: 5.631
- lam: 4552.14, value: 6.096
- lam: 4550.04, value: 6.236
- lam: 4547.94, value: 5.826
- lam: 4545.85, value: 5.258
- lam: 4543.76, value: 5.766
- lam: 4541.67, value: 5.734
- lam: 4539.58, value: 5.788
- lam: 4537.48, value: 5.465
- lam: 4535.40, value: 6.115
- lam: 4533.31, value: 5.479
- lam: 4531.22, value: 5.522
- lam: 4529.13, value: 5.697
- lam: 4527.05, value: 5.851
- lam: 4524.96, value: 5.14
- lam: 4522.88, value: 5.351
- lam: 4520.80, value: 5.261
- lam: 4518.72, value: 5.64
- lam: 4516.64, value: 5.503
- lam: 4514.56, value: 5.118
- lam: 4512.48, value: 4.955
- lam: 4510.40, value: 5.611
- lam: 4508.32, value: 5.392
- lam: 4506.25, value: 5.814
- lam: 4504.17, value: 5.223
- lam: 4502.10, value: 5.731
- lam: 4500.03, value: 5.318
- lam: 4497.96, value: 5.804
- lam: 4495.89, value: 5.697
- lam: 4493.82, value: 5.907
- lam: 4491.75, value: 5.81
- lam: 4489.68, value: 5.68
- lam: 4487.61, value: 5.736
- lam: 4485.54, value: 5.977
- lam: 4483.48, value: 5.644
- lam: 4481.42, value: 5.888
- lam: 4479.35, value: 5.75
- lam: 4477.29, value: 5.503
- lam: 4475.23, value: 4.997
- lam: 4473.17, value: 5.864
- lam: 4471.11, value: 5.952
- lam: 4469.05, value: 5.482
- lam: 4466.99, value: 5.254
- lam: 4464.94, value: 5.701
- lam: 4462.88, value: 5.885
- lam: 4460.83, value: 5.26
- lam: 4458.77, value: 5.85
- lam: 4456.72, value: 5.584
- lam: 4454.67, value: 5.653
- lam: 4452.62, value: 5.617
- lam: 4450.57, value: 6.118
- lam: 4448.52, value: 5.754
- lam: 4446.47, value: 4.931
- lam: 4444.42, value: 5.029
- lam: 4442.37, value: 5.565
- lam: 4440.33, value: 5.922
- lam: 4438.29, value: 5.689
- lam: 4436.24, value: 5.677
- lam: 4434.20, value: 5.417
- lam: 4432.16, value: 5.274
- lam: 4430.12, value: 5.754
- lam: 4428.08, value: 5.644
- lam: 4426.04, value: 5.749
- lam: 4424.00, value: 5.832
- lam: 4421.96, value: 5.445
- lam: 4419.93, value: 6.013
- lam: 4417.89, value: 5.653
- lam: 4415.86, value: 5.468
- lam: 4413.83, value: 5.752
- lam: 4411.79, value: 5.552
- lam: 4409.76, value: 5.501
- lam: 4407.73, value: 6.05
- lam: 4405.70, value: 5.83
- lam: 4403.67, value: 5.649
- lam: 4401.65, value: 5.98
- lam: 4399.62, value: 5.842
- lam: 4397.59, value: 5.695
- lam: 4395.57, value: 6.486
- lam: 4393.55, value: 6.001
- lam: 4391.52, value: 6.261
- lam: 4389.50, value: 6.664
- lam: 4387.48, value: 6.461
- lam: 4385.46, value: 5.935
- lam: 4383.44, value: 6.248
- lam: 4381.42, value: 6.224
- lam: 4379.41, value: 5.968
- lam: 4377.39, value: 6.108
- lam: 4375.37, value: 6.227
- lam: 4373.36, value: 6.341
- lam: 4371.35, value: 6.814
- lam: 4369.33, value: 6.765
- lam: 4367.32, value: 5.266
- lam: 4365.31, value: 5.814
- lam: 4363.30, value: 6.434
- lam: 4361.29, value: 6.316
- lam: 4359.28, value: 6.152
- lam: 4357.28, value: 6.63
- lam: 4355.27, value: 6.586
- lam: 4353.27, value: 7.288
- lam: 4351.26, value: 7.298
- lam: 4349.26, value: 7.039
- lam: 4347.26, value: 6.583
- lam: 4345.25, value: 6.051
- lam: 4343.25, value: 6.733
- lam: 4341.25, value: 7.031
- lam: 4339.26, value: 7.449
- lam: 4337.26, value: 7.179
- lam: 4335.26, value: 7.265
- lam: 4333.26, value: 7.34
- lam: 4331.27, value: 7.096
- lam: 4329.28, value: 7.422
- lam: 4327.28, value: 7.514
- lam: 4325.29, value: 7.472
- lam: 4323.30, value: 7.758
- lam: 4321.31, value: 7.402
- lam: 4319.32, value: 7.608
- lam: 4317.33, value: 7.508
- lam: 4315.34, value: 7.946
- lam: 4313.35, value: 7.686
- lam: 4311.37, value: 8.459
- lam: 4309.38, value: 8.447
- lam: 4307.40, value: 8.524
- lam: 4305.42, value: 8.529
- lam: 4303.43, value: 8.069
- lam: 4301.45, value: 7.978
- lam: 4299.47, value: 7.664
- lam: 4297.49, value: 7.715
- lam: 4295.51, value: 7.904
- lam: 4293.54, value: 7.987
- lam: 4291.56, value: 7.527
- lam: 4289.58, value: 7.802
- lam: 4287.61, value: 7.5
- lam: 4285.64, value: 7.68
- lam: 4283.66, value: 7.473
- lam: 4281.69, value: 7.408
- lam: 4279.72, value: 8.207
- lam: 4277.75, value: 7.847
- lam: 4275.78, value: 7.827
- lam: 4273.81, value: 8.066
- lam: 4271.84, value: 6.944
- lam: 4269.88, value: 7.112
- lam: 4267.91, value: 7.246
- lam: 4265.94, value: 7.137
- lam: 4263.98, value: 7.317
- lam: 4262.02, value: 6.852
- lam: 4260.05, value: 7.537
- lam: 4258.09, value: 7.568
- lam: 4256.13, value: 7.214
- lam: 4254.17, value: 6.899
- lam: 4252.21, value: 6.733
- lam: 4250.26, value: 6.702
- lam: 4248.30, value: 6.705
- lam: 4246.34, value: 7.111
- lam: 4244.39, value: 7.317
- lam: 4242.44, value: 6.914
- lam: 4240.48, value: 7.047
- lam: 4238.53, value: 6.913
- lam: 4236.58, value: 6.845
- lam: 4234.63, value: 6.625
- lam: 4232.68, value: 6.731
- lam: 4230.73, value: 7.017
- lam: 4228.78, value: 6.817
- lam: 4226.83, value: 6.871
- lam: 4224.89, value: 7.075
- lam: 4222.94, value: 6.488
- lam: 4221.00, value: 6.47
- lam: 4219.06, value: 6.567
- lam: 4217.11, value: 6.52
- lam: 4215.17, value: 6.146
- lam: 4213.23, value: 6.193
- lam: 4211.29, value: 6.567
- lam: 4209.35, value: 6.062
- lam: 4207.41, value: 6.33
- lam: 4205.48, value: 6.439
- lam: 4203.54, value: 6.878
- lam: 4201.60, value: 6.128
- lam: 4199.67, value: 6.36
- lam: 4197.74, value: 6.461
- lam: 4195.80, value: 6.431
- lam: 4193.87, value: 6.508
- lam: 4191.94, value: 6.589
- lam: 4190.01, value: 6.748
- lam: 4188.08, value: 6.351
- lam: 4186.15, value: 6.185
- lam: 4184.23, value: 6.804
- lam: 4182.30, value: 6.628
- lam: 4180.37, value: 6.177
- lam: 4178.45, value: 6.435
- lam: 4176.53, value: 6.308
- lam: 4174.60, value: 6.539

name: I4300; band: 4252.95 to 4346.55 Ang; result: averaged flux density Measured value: 7.54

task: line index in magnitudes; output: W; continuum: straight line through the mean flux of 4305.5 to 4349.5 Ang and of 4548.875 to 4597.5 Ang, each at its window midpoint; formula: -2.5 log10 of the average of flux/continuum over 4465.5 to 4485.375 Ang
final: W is 0.138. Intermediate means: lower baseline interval 7.46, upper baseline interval 5.66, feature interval 5.61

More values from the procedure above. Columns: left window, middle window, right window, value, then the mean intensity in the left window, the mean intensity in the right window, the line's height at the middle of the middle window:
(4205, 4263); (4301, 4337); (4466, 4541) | -0.209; 6.78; 5.58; 6.4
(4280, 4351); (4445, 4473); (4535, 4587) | 0.152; 7.57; 5.68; 6.46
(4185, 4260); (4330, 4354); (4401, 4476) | -0.154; 6.68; 5.63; 6.1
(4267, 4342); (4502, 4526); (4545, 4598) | 0.134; 7.68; 5.65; 6.09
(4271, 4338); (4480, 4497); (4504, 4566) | 0.044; 7.73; 5.6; 6.03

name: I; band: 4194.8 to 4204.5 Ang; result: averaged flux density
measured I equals 6.45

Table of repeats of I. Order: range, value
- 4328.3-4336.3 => 7.28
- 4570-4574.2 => 5.45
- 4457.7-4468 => 5.59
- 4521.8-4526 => 5.25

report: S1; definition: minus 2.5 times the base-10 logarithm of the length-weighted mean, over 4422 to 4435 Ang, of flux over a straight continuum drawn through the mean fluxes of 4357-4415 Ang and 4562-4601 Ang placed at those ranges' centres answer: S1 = 0.07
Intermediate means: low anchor 6.09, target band 5.6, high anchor 5.62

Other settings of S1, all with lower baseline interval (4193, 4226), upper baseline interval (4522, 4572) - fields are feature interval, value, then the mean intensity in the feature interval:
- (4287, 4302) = -0.23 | 7.76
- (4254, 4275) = -0.15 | 7.28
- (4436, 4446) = 0.07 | 5.53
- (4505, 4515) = 0.07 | 5.39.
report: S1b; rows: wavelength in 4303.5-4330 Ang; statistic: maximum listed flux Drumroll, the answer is 8.529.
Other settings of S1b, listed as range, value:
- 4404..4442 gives 6.05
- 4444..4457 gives 6.118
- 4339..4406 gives 7.449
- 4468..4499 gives 5.977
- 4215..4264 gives 7.568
